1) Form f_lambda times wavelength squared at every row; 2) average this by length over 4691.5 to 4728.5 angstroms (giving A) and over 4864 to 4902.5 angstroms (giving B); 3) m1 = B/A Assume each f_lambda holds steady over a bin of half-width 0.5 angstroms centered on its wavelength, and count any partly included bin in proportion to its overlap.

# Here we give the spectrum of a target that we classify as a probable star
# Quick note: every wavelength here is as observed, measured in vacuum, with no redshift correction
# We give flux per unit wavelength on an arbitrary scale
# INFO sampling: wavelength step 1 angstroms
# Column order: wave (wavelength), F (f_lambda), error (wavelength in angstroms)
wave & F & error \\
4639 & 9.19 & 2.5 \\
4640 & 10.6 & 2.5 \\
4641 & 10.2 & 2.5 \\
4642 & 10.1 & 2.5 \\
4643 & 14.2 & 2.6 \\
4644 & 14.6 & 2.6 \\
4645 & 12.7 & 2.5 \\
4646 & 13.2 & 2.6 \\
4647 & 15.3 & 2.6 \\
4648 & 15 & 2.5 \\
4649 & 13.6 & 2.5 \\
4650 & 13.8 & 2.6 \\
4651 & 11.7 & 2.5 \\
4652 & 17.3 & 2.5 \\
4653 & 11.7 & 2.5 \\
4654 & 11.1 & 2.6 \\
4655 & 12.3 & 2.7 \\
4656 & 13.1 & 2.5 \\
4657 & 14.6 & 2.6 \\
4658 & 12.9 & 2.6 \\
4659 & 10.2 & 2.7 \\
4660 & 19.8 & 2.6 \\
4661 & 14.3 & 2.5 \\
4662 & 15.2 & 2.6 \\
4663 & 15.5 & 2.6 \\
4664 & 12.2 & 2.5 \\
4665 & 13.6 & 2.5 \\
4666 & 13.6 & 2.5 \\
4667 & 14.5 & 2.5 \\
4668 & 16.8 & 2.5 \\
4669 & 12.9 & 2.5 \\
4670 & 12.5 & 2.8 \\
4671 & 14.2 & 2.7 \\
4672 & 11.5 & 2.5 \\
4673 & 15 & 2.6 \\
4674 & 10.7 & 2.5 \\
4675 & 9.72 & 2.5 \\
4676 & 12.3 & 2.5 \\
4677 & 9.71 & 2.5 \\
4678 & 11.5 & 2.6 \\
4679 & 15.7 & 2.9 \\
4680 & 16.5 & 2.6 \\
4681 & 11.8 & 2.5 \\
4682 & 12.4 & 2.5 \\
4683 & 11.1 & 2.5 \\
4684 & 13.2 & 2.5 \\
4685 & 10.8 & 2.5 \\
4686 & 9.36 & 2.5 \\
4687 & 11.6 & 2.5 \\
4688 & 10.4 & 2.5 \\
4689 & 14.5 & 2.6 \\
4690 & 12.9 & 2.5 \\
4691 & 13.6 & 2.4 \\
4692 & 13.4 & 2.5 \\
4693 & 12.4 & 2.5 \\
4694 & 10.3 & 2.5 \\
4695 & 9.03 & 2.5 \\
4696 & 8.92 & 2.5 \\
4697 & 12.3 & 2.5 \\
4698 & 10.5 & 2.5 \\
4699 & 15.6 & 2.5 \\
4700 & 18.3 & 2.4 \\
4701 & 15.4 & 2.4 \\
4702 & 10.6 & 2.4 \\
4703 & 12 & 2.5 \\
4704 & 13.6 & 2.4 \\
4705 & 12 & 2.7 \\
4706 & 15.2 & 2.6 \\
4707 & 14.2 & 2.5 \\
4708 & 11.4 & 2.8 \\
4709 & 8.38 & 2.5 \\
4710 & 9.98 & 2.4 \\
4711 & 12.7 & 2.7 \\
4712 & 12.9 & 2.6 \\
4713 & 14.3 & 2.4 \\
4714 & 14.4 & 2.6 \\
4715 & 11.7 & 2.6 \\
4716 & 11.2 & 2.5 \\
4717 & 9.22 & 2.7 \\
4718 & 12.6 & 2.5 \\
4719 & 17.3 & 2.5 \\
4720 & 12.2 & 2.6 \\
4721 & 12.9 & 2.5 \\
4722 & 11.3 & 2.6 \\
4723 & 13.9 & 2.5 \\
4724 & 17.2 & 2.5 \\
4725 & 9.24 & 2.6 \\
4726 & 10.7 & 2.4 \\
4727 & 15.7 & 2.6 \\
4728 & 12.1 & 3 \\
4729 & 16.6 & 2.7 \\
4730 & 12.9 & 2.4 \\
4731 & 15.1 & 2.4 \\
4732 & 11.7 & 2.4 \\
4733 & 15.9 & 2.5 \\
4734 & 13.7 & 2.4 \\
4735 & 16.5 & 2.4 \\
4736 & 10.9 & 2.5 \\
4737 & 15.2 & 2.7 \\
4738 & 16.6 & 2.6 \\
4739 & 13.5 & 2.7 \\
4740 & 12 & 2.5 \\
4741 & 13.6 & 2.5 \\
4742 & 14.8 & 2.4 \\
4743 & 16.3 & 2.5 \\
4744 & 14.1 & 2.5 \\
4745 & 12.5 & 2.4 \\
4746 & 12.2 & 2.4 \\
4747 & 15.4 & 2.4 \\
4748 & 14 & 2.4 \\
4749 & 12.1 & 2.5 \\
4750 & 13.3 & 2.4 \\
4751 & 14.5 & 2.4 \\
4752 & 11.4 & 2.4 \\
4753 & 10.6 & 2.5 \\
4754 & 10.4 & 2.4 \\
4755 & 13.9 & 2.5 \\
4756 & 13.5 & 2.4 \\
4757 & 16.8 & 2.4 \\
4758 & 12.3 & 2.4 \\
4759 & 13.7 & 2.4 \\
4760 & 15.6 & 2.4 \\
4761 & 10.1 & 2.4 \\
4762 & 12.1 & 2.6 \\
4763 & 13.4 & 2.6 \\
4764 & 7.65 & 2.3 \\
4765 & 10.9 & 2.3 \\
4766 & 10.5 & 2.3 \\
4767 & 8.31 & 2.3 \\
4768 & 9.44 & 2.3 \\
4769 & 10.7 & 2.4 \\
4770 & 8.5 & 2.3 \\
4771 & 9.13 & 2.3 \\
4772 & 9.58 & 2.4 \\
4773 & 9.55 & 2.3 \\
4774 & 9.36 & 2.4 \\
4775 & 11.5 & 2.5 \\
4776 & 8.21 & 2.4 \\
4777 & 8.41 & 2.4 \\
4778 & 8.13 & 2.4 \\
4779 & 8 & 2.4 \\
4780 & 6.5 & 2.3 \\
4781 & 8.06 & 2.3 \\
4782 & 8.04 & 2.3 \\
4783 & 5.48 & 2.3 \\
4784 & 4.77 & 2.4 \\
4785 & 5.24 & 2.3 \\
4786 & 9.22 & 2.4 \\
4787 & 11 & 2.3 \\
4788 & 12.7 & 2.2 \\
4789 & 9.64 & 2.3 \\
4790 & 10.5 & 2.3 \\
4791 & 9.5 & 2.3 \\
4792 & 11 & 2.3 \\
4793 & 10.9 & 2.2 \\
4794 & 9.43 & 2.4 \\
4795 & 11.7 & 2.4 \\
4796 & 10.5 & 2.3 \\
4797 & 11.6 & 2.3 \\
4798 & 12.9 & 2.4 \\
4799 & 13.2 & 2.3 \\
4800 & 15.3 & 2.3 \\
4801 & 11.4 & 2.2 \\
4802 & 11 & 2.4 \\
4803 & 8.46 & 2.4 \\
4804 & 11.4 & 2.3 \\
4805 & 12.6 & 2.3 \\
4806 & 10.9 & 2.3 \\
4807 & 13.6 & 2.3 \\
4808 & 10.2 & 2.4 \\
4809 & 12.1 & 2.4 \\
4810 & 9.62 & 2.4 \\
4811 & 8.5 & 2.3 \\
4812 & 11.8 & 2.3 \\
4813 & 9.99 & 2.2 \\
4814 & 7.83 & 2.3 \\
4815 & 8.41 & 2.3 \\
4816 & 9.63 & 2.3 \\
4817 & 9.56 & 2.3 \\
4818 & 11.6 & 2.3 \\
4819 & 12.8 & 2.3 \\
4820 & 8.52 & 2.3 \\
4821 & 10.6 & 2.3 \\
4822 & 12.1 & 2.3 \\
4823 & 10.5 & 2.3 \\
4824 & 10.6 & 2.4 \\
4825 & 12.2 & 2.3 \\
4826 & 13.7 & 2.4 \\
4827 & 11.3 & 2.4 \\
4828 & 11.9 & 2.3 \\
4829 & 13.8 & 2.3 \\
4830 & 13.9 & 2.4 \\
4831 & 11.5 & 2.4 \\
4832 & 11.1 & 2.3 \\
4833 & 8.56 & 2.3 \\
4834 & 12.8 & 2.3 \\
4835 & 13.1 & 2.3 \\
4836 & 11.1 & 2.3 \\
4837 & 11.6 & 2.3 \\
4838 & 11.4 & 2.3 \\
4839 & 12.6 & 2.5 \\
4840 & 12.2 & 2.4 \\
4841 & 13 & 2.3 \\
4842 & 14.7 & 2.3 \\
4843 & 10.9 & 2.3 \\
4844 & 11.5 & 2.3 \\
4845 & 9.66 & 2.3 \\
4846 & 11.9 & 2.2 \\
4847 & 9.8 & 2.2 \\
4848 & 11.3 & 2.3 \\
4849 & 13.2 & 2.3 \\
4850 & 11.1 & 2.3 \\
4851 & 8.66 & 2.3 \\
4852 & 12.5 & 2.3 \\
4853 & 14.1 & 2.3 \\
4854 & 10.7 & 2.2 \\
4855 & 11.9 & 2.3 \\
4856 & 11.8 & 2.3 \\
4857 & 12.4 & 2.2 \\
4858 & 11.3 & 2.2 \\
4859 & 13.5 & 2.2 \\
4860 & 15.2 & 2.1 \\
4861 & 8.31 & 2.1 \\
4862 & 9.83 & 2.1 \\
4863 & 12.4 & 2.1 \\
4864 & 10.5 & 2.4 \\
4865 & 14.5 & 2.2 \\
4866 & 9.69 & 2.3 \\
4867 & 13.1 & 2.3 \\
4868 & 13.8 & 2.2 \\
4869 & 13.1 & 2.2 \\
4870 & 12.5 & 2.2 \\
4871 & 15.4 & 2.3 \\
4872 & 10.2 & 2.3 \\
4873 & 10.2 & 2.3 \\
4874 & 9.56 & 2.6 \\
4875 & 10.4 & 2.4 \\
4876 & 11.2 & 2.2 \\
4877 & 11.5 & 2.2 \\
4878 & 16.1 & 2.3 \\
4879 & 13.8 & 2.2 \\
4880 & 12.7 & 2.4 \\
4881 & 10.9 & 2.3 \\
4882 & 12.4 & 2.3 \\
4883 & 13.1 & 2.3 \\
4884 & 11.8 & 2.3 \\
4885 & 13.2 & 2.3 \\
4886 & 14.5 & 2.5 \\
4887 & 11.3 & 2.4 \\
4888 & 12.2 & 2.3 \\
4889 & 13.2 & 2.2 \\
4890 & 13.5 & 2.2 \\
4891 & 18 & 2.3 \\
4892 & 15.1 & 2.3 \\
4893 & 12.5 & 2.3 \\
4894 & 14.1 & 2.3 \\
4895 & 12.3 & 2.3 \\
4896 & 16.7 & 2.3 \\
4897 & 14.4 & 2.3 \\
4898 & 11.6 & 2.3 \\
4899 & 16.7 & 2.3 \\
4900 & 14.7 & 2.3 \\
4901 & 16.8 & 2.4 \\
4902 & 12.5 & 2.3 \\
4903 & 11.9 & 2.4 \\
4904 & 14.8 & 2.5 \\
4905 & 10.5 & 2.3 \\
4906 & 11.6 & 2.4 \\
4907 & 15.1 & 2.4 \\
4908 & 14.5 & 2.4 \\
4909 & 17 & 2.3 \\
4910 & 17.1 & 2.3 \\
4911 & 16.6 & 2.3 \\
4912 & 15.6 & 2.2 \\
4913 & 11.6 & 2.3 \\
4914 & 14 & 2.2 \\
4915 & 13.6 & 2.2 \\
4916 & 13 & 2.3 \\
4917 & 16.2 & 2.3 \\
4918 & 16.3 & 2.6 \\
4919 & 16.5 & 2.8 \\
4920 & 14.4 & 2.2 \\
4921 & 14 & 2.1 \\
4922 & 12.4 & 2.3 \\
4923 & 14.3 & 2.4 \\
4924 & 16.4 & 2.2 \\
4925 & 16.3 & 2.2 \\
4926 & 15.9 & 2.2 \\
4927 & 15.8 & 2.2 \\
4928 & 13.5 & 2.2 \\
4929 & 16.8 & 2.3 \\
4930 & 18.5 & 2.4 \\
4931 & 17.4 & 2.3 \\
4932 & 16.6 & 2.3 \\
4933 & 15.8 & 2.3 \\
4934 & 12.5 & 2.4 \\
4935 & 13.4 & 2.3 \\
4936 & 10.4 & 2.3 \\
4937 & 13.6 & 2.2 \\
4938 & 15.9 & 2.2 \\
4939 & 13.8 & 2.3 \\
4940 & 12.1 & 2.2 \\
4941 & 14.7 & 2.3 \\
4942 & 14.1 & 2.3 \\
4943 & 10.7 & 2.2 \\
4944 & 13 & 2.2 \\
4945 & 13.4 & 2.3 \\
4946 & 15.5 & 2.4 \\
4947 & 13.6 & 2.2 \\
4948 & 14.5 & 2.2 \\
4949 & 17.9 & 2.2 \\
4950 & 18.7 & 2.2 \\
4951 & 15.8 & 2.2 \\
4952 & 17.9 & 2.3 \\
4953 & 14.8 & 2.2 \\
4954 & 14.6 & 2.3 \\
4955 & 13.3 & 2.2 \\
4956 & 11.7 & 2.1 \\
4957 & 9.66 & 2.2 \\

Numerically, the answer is 1.1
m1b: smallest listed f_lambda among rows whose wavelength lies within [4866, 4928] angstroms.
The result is 9.56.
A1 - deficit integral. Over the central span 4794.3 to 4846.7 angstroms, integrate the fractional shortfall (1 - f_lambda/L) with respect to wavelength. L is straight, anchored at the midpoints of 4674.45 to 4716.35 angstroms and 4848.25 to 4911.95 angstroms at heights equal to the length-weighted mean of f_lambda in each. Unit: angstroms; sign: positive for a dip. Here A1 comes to 5.6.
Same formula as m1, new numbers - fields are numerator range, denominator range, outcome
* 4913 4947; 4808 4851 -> 1.34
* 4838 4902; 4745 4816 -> 1.22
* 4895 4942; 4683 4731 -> 1.27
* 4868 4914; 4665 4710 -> 1.17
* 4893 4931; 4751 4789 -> 1.54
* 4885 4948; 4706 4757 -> 1.17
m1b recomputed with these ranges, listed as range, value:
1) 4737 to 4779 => 7.65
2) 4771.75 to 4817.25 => 4.77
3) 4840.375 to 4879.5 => 8.31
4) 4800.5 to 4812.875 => 8.46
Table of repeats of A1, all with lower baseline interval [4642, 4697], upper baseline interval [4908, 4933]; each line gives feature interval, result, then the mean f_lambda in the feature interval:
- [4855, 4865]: 2.00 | 11.8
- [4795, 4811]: 3.02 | 11.6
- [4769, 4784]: 5.98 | 8.41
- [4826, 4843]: 2.79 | 12.2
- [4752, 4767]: 1.88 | 12.1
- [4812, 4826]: 3.79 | 10.5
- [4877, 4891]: 1.80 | 13.1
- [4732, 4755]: 0.14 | 13.6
